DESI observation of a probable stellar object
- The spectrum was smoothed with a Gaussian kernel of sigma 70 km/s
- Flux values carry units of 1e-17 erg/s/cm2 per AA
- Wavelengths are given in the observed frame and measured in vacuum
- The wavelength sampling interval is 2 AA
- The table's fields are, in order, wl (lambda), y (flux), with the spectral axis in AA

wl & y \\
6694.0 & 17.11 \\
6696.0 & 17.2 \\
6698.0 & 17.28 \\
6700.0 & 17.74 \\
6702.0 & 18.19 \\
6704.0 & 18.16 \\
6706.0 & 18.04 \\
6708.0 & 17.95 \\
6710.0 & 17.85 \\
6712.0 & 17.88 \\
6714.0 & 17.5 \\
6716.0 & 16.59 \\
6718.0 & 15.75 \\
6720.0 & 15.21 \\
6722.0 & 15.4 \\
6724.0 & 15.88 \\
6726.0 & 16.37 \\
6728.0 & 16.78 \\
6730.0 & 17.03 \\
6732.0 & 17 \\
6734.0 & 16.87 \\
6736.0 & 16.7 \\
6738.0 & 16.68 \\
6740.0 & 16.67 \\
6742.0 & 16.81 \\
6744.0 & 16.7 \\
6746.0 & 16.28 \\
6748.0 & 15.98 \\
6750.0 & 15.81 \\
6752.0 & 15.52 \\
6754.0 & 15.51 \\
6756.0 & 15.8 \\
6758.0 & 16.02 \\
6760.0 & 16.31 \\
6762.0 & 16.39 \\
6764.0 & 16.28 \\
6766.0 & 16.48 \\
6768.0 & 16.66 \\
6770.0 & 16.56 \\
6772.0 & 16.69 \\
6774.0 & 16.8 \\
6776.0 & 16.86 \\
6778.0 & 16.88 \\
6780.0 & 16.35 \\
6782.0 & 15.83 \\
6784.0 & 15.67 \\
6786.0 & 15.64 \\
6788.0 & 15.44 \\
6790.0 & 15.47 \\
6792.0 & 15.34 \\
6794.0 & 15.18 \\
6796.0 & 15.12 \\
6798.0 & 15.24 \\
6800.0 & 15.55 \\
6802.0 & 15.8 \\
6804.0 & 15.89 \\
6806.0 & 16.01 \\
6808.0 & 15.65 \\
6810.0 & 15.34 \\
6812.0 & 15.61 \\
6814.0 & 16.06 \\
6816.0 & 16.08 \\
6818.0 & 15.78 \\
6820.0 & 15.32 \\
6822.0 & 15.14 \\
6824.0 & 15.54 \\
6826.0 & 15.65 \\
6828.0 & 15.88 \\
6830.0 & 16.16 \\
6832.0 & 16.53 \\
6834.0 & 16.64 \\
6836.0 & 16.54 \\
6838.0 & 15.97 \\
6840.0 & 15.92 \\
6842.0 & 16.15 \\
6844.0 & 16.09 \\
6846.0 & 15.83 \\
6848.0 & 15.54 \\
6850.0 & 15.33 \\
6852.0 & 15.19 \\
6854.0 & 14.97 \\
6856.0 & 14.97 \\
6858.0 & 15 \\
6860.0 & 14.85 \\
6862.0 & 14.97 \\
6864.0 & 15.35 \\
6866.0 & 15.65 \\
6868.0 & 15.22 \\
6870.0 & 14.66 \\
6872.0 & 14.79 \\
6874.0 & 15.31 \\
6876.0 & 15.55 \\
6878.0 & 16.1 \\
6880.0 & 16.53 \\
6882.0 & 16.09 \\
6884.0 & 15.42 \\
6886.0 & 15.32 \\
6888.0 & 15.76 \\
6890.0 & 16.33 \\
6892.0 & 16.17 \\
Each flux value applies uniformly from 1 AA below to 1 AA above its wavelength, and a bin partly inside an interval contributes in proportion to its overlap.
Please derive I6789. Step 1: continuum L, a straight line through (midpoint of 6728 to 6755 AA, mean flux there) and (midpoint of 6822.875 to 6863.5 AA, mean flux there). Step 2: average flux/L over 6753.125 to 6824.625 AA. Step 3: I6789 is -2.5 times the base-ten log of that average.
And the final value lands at 0.01 mag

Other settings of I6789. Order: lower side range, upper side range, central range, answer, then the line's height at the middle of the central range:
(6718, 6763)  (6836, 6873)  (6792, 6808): 0.02 mag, 15.8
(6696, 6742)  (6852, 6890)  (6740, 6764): 0.03 mag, 16.6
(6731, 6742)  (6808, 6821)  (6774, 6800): 0.02 mag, 16.1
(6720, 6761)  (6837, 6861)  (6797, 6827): 0.01 mag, 15.8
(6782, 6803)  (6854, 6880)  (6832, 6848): -0.06 mag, 15.3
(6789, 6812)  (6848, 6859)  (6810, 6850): -0.04 mag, 15.3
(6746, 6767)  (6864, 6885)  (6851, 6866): 0.04 mag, 15.6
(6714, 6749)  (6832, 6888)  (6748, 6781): -0.01 mag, 16.2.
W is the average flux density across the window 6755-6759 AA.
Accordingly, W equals 15.9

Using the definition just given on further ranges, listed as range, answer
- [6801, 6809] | 15.8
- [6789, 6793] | 15.4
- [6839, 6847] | 16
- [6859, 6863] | 14.9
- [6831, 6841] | 16.3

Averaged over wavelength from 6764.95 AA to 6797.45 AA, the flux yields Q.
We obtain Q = 16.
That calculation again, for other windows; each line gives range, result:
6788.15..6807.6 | 15.5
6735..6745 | 16.7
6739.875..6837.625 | 16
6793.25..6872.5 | 15.6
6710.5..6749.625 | 16.5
